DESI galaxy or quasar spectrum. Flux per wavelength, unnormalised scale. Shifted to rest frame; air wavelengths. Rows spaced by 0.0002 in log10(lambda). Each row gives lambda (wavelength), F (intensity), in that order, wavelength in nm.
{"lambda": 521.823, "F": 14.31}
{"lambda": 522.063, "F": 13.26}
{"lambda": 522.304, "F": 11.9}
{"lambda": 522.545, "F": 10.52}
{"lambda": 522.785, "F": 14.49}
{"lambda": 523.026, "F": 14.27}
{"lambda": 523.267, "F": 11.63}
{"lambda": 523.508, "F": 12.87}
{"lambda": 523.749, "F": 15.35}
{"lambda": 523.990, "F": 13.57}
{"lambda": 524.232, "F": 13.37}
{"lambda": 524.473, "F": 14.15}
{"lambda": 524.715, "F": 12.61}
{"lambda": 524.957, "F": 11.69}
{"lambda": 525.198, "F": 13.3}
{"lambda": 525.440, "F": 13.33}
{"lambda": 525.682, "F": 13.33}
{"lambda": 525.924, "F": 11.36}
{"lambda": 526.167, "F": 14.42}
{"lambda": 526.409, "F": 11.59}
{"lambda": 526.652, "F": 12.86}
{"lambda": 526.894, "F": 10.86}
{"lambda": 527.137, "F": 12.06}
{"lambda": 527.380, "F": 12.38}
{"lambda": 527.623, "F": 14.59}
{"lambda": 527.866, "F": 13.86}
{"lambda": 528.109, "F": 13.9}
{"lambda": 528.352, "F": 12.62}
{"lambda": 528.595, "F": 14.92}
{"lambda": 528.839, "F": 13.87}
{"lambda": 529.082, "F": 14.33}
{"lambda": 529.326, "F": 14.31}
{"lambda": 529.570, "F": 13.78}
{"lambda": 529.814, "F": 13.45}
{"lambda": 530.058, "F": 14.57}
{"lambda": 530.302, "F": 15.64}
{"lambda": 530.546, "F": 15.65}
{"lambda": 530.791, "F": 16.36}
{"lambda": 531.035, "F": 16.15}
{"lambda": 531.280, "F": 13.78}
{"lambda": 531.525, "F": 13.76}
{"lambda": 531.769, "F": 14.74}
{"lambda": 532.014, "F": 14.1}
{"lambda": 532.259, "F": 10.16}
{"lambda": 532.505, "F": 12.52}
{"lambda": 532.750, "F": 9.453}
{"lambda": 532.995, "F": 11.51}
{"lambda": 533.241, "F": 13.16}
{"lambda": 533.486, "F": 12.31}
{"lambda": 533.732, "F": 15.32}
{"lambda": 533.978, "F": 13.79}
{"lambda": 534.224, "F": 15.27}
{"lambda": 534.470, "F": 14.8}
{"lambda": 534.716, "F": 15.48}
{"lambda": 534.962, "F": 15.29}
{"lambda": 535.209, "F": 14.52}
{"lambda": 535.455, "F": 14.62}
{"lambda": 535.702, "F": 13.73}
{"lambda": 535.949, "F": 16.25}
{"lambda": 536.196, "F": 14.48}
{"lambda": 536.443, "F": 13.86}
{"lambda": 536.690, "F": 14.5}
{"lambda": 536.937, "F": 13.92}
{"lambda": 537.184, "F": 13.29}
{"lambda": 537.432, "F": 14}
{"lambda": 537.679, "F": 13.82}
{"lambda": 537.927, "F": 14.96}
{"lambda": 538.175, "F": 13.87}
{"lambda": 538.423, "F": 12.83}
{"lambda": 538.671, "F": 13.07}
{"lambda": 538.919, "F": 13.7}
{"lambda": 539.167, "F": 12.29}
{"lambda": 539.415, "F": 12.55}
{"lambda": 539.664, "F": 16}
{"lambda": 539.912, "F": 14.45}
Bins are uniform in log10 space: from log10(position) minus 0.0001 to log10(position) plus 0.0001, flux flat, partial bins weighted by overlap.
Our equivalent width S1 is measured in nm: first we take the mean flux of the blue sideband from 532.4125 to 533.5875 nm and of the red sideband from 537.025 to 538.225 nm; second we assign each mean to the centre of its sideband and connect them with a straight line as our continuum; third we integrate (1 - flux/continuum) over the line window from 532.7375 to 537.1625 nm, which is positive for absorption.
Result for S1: -0.49 nm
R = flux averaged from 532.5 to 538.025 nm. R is 14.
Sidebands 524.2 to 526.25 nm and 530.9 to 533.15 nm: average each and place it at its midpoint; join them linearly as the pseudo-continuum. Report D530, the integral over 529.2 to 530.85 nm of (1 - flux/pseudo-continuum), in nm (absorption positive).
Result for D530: -0.23 nm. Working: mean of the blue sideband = 13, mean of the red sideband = 12.9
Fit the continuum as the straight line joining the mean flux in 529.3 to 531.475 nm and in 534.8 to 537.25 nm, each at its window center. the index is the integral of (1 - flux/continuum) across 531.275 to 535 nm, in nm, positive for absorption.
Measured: 0.32 nm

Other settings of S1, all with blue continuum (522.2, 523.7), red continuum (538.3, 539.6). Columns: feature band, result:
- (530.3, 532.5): -0.24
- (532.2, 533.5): 0.14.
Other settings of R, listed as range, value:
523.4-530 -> 13.3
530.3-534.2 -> 13.6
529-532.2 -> 14.6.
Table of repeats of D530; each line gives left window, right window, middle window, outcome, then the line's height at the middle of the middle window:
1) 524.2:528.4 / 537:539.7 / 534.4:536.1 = -0.194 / 13.4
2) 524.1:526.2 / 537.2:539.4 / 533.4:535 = -0.153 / 13.3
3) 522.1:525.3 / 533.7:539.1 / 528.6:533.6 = 0.021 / 13.8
